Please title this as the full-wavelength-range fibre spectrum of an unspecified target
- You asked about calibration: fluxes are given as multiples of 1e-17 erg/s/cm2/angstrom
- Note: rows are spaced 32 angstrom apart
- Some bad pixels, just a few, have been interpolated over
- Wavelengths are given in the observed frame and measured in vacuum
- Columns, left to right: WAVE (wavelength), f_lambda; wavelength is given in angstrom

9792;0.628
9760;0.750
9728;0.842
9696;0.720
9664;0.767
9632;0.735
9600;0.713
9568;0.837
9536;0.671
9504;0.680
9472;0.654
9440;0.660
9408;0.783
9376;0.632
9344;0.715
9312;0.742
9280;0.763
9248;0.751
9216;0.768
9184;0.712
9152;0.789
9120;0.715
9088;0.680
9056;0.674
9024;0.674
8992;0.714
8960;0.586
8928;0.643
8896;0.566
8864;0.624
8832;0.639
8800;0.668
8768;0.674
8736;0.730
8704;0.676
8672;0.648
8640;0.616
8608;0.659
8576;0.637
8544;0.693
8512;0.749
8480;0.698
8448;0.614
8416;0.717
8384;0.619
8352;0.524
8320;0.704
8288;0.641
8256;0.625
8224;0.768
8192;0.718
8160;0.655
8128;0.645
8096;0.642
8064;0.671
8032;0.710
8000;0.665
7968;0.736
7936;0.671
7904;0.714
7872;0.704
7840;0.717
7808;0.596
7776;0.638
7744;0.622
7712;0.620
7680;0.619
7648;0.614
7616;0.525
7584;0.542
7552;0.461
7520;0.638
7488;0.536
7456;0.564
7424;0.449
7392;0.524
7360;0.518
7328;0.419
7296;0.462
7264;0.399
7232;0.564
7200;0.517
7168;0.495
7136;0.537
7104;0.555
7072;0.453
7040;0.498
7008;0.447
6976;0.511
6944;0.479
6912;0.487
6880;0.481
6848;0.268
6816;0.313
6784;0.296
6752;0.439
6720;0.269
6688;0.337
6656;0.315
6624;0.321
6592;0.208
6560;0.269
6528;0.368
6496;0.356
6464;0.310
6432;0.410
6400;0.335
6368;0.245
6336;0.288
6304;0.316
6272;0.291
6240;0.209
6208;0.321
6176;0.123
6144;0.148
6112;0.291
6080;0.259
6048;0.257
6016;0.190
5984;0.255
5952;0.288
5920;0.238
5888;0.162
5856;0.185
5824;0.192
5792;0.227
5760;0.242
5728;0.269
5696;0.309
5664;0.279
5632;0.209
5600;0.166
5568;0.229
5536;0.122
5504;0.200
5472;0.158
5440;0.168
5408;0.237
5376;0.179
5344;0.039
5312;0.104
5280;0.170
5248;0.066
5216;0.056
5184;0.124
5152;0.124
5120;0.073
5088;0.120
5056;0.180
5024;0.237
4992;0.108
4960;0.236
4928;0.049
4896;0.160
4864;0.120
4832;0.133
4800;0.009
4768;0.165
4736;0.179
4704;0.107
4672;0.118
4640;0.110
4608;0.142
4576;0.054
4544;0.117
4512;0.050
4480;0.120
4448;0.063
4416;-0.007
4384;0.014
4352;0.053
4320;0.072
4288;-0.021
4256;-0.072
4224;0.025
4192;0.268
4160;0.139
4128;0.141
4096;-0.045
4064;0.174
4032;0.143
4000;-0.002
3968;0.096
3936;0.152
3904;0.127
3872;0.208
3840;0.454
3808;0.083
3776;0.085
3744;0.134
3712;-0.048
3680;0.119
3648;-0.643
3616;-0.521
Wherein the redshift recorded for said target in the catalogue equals 0.72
